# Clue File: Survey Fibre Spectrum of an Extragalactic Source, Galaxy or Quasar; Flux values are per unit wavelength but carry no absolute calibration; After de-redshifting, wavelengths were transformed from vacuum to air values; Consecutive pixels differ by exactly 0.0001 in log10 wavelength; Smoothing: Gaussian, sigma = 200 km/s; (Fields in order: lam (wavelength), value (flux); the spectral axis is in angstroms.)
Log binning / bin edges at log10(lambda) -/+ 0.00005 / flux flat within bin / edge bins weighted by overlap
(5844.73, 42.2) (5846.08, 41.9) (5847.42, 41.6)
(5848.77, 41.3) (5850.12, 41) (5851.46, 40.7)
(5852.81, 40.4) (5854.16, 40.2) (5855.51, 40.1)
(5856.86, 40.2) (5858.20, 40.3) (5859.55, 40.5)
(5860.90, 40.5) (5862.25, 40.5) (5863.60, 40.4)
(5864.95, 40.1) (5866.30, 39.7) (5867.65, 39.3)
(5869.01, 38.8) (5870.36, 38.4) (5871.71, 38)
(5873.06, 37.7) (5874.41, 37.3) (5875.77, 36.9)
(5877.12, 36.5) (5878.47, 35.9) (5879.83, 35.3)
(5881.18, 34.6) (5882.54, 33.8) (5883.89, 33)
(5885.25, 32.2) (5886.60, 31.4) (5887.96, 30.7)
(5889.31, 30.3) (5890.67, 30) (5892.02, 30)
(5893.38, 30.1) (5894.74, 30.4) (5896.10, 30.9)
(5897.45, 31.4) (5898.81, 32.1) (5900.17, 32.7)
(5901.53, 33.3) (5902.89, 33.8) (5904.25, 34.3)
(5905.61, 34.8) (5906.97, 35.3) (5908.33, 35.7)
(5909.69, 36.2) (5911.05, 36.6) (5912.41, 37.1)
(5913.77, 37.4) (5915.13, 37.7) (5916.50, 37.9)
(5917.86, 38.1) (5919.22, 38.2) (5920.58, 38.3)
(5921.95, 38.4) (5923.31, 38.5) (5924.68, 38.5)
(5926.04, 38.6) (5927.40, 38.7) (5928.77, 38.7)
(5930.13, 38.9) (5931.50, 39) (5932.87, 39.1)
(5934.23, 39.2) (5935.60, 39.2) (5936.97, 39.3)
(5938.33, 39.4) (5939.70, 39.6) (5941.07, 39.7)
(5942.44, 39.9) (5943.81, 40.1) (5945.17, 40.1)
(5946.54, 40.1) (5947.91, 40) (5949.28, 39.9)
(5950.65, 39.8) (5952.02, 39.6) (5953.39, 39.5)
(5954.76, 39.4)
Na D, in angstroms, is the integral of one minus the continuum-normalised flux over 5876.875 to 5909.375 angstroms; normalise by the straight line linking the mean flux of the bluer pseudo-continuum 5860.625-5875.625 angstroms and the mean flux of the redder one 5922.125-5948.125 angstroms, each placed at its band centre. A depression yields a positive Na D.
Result 5.21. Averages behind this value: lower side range 39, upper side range 39.3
